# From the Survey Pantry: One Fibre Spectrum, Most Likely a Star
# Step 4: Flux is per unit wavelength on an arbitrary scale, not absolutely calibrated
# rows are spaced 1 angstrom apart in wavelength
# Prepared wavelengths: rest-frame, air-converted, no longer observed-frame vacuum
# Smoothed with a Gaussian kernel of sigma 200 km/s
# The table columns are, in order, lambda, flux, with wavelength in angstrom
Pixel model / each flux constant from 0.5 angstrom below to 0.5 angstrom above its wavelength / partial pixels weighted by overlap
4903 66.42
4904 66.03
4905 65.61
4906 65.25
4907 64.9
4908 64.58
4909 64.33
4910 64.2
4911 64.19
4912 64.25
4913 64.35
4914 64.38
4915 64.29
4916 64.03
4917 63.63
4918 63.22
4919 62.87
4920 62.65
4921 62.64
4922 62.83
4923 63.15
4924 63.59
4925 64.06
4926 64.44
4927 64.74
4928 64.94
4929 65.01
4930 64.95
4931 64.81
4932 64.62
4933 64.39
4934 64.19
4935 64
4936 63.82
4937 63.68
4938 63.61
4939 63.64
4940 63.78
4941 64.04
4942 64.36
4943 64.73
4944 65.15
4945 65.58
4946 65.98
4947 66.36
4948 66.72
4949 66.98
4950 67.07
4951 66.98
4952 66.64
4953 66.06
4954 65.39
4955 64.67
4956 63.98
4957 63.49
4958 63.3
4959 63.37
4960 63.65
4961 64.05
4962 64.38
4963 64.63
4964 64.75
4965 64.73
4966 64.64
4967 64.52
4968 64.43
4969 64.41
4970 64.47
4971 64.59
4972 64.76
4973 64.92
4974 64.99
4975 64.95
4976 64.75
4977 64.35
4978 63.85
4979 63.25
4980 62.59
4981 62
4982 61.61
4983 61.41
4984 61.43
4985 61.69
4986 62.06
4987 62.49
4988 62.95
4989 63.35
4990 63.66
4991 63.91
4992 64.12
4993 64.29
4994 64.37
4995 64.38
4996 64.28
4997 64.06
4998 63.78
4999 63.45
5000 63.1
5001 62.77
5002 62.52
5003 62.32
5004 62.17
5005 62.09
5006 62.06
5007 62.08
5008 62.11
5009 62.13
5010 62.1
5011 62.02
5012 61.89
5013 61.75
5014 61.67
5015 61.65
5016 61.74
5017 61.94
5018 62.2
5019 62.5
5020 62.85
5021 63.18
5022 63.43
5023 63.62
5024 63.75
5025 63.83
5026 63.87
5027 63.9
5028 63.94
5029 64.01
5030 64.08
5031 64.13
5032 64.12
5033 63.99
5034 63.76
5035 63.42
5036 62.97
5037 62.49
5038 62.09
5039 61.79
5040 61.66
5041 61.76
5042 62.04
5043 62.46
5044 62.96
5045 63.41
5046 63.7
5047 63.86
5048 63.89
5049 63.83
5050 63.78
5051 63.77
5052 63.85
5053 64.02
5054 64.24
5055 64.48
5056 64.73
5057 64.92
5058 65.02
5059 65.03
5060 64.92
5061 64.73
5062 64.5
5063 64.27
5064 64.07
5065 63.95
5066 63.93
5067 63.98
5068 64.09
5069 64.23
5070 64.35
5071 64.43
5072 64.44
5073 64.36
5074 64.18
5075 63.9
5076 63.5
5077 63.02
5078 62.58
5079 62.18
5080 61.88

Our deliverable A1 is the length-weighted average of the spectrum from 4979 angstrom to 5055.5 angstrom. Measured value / 63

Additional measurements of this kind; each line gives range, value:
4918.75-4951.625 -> 64.6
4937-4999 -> 64.2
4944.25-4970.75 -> 65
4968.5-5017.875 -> 63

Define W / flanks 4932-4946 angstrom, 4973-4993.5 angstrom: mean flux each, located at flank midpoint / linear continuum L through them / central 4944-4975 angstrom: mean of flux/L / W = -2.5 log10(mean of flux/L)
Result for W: -0.02 mag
